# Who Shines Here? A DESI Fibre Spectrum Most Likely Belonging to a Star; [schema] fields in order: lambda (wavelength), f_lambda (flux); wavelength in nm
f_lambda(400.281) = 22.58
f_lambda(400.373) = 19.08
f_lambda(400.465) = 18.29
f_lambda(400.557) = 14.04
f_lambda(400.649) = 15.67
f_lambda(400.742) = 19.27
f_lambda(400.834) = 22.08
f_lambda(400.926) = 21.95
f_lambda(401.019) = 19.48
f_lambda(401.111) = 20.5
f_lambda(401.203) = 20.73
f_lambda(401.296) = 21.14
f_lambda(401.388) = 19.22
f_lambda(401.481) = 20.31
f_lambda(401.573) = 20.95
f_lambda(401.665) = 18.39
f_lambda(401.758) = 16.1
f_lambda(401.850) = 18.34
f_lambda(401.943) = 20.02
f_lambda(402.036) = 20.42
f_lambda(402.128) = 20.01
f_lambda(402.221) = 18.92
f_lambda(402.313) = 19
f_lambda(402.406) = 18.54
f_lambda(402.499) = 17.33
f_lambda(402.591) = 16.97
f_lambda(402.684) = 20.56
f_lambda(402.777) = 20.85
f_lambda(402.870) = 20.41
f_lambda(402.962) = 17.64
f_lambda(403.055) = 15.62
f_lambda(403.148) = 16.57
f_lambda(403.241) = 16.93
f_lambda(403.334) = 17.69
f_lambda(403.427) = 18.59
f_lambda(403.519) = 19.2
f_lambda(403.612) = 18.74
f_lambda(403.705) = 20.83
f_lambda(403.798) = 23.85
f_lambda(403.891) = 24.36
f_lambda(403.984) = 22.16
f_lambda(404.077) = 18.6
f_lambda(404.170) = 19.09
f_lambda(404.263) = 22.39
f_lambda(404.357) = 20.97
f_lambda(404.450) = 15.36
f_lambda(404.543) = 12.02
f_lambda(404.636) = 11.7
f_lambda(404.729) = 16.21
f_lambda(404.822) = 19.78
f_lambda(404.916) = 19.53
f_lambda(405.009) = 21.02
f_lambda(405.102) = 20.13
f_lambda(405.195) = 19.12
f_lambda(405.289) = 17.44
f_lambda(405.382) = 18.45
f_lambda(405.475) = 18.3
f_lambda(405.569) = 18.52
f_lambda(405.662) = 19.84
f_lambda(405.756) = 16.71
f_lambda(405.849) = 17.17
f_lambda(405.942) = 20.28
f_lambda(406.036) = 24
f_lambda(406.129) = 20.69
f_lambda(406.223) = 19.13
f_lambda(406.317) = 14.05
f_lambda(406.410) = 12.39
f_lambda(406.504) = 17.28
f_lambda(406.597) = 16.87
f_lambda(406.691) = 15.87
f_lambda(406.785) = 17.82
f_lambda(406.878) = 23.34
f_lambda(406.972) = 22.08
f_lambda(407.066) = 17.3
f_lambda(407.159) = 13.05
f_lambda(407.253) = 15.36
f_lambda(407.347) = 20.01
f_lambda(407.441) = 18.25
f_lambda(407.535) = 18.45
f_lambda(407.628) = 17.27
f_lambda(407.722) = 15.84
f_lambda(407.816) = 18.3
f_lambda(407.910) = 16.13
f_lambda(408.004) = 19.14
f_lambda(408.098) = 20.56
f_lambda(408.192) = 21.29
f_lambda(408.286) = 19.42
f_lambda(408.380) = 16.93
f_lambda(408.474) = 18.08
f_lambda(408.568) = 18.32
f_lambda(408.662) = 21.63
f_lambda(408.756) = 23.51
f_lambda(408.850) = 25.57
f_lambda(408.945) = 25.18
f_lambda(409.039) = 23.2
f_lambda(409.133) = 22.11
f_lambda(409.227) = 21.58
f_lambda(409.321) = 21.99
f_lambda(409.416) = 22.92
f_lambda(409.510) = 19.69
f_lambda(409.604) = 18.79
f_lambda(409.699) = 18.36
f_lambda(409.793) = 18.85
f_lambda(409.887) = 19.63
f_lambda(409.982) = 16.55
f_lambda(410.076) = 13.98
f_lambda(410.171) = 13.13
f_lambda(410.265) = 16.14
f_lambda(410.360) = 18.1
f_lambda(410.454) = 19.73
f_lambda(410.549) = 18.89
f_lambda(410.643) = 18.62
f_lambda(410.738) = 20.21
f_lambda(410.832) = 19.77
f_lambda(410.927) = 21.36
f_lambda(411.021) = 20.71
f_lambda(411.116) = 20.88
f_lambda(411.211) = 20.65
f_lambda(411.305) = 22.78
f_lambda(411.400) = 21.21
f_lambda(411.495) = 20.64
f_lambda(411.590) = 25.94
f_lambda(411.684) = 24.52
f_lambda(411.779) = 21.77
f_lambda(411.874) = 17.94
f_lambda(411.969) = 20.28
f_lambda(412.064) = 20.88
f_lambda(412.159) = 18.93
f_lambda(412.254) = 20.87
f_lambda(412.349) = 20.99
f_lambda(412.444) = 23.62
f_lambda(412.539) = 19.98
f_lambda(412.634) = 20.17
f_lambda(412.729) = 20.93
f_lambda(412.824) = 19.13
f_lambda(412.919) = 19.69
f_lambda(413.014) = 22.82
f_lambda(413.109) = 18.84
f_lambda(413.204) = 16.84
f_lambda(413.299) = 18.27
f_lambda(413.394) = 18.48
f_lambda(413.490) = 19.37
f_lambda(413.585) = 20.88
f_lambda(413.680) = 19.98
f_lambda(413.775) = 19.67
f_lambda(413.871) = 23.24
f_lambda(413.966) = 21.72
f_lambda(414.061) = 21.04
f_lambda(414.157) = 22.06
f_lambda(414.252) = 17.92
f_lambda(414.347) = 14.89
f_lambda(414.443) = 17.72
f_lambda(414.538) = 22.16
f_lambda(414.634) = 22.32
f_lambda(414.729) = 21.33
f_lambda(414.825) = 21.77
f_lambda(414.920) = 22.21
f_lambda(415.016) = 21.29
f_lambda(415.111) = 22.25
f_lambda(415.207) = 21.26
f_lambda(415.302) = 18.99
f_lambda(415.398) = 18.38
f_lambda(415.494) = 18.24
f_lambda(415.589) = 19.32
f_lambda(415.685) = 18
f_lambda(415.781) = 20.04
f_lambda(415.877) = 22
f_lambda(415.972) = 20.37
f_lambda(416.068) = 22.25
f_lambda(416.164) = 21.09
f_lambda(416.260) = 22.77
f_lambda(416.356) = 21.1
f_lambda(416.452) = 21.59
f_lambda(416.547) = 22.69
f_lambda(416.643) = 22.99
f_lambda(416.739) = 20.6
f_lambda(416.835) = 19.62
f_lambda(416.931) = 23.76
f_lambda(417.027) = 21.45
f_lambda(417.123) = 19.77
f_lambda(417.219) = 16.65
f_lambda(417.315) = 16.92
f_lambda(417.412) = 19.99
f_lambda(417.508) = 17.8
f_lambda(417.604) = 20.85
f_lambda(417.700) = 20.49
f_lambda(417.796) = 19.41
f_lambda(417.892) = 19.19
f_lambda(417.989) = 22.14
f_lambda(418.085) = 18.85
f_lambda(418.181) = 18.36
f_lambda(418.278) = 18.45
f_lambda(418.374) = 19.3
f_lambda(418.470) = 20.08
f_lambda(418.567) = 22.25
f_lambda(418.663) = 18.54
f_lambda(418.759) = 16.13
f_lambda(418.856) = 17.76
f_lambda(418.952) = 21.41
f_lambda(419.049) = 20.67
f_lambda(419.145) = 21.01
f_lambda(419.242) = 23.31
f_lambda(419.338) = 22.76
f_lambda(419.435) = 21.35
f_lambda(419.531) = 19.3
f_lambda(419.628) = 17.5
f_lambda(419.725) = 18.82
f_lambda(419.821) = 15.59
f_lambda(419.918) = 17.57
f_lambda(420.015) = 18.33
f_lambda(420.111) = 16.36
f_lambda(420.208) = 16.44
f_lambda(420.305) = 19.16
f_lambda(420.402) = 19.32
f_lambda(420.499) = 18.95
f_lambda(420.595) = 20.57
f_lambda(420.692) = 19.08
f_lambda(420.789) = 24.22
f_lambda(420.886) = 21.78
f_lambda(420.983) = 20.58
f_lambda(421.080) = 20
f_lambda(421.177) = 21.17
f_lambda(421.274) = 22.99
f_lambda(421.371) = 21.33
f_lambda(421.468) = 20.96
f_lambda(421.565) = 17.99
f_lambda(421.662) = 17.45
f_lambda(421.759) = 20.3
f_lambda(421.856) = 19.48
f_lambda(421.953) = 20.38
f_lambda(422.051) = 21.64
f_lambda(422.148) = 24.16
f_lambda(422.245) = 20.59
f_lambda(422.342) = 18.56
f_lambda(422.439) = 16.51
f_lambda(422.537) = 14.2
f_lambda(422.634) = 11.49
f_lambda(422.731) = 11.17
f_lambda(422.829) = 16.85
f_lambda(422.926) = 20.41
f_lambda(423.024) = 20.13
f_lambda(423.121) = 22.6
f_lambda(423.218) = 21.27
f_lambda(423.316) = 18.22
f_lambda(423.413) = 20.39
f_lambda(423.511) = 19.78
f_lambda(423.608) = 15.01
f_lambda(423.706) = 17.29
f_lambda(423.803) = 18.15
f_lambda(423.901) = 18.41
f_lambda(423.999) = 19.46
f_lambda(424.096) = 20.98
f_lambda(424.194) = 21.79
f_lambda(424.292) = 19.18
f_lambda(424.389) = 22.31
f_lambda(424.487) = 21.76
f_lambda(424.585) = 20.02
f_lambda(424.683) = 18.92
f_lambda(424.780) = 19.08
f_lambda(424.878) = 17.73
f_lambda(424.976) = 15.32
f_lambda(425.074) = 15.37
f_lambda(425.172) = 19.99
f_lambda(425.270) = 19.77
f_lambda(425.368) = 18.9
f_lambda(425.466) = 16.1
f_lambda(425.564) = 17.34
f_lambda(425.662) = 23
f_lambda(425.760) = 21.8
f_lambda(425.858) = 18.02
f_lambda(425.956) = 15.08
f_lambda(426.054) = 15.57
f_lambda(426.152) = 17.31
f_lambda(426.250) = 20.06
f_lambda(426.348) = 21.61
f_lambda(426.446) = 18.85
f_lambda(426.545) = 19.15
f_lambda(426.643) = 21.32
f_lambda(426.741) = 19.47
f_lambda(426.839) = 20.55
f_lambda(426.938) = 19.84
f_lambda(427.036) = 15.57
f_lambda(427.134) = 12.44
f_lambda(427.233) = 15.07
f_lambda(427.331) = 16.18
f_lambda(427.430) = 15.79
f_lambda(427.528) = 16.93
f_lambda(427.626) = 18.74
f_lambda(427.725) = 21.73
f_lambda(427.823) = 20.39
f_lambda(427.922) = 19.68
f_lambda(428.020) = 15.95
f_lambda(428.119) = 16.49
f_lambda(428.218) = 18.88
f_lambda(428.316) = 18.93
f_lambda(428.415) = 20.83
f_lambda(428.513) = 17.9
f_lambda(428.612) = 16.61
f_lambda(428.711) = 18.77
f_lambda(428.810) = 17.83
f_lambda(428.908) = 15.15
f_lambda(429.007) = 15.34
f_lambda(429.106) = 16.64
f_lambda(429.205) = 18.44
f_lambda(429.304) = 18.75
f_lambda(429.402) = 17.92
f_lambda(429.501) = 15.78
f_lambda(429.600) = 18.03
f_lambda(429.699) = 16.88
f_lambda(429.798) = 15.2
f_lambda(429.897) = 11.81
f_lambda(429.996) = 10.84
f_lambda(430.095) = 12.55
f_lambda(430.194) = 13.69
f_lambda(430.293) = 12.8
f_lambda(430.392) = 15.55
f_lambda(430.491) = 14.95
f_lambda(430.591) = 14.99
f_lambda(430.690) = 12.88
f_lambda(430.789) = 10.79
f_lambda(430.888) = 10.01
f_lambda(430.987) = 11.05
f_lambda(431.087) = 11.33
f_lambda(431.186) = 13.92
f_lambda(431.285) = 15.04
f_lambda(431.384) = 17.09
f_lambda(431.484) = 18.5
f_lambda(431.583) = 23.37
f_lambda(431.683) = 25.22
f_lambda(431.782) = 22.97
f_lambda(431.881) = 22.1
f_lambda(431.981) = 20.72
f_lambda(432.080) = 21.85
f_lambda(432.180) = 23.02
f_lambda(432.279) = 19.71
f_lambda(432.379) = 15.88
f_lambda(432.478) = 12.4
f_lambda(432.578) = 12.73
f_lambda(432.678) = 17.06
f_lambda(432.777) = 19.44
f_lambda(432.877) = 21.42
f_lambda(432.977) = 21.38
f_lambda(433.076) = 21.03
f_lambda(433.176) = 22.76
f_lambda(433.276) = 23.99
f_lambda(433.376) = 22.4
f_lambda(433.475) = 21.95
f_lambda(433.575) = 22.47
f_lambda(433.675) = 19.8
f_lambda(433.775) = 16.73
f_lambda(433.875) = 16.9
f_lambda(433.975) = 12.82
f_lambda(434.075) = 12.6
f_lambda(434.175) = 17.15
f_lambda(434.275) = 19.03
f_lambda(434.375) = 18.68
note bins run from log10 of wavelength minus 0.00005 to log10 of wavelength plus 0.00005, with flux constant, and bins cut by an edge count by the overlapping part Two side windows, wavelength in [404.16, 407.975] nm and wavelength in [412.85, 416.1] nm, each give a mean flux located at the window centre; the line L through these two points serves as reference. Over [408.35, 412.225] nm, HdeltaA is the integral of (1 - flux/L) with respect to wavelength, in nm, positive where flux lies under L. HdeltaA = -0.24 nm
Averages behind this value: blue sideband 18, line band 20.3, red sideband 20.2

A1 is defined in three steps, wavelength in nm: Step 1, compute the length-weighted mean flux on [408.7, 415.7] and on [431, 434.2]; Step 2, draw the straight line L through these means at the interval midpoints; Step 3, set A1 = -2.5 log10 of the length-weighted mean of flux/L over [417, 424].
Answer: 0.03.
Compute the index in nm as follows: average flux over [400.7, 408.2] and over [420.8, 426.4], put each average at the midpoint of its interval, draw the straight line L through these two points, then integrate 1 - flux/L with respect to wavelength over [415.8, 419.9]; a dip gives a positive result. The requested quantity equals -0.24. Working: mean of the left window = 18.8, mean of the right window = 19.1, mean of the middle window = 20.1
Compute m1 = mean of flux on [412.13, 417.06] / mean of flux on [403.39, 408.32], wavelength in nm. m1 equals 1.11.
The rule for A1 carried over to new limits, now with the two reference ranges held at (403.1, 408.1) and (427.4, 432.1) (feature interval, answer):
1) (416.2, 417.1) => -0.227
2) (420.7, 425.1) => -0.121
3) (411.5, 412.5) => -0.195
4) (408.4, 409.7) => -0.183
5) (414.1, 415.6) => -0.136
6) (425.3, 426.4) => -0.097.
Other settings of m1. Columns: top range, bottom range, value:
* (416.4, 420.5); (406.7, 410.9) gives 1.02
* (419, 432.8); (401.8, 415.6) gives 0.93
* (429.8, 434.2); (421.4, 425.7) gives 0.91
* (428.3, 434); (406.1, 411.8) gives 0.90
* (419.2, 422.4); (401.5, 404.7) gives 1.06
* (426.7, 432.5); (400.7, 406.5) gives 0.89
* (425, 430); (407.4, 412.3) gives 0.89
